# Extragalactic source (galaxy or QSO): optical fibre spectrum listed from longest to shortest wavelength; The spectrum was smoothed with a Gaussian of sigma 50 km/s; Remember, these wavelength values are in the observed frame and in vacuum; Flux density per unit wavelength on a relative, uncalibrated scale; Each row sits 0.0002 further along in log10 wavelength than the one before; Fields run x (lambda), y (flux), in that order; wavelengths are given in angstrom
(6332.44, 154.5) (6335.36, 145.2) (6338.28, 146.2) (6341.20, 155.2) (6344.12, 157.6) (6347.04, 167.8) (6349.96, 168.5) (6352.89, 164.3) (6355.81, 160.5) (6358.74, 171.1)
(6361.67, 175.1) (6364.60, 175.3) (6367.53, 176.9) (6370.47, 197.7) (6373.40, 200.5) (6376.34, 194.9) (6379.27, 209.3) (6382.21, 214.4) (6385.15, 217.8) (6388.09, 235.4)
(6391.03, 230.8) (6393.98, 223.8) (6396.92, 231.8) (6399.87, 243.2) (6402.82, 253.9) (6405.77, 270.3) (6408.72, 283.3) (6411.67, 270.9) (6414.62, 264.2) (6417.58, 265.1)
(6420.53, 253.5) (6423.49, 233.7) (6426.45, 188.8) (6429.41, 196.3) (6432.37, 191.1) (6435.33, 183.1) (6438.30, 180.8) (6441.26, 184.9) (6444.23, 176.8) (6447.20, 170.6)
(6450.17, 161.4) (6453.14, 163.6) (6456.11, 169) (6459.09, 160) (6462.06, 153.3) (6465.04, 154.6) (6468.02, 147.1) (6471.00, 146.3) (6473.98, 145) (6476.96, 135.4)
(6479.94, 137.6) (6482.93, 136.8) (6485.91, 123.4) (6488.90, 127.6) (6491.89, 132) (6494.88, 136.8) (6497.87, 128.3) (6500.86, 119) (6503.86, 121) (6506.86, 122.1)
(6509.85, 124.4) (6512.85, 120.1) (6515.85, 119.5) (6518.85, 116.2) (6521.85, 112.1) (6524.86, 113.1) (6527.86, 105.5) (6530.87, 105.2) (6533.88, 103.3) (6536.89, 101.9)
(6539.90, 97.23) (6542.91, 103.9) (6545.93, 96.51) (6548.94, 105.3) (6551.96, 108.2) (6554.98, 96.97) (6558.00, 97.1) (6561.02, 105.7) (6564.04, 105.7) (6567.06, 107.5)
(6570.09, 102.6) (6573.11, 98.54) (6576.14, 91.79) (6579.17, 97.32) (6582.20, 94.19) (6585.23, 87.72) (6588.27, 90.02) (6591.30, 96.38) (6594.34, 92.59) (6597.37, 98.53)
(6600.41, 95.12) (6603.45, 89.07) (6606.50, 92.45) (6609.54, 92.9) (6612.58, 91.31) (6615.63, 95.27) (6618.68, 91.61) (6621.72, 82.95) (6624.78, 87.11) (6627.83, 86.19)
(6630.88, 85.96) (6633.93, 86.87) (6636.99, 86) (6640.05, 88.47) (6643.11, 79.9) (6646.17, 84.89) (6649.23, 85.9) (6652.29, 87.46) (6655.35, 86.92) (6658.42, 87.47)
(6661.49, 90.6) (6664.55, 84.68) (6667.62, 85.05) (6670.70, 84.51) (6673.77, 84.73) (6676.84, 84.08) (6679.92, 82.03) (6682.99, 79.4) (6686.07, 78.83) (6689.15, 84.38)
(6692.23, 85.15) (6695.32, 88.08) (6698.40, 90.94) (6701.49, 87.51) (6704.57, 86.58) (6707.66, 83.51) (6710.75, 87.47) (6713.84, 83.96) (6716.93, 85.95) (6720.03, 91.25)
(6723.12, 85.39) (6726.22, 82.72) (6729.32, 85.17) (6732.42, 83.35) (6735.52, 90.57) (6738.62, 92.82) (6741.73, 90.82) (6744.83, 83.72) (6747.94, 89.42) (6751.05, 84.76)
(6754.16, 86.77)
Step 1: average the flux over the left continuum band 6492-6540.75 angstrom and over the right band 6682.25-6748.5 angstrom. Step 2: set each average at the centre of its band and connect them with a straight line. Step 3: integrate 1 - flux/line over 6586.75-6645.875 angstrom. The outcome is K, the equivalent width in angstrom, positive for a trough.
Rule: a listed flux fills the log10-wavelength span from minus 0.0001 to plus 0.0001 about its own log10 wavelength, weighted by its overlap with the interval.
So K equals 6.6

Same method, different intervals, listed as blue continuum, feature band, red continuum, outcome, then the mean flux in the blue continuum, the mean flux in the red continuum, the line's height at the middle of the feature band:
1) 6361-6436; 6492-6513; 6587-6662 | 4.7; 223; 89.2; 162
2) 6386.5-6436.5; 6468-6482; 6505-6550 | 2.2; 237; 110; 167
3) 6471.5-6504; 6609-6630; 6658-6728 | 2.6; 132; 85.4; 102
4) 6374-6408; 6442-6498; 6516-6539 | 4.0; 230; 109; 160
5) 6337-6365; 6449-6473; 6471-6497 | -2.9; 164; 135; 140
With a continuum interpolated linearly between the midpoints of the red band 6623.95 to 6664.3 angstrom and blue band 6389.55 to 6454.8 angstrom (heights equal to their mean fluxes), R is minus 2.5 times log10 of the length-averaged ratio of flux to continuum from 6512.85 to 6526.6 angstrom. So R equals 0.36 mag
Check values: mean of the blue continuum 219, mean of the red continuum 86.4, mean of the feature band 116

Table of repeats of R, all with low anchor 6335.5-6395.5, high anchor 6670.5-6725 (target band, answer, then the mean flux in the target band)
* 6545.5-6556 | 0.258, 103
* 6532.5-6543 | 0.303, 101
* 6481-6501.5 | 0.144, 130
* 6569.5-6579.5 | 0.254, 97.2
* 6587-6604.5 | 0.233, 93.8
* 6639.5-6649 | 0.203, 84.2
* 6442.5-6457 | -0.051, 169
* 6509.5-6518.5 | 0.174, 120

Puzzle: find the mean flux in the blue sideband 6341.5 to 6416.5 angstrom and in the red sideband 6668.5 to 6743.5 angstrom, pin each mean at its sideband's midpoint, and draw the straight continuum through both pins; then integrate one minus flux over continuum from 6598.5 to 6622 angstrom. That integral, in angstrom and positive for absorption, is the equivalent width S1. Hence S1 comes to 5.82 angstrom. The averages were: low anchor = 210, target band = 91.9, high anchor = 85.8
